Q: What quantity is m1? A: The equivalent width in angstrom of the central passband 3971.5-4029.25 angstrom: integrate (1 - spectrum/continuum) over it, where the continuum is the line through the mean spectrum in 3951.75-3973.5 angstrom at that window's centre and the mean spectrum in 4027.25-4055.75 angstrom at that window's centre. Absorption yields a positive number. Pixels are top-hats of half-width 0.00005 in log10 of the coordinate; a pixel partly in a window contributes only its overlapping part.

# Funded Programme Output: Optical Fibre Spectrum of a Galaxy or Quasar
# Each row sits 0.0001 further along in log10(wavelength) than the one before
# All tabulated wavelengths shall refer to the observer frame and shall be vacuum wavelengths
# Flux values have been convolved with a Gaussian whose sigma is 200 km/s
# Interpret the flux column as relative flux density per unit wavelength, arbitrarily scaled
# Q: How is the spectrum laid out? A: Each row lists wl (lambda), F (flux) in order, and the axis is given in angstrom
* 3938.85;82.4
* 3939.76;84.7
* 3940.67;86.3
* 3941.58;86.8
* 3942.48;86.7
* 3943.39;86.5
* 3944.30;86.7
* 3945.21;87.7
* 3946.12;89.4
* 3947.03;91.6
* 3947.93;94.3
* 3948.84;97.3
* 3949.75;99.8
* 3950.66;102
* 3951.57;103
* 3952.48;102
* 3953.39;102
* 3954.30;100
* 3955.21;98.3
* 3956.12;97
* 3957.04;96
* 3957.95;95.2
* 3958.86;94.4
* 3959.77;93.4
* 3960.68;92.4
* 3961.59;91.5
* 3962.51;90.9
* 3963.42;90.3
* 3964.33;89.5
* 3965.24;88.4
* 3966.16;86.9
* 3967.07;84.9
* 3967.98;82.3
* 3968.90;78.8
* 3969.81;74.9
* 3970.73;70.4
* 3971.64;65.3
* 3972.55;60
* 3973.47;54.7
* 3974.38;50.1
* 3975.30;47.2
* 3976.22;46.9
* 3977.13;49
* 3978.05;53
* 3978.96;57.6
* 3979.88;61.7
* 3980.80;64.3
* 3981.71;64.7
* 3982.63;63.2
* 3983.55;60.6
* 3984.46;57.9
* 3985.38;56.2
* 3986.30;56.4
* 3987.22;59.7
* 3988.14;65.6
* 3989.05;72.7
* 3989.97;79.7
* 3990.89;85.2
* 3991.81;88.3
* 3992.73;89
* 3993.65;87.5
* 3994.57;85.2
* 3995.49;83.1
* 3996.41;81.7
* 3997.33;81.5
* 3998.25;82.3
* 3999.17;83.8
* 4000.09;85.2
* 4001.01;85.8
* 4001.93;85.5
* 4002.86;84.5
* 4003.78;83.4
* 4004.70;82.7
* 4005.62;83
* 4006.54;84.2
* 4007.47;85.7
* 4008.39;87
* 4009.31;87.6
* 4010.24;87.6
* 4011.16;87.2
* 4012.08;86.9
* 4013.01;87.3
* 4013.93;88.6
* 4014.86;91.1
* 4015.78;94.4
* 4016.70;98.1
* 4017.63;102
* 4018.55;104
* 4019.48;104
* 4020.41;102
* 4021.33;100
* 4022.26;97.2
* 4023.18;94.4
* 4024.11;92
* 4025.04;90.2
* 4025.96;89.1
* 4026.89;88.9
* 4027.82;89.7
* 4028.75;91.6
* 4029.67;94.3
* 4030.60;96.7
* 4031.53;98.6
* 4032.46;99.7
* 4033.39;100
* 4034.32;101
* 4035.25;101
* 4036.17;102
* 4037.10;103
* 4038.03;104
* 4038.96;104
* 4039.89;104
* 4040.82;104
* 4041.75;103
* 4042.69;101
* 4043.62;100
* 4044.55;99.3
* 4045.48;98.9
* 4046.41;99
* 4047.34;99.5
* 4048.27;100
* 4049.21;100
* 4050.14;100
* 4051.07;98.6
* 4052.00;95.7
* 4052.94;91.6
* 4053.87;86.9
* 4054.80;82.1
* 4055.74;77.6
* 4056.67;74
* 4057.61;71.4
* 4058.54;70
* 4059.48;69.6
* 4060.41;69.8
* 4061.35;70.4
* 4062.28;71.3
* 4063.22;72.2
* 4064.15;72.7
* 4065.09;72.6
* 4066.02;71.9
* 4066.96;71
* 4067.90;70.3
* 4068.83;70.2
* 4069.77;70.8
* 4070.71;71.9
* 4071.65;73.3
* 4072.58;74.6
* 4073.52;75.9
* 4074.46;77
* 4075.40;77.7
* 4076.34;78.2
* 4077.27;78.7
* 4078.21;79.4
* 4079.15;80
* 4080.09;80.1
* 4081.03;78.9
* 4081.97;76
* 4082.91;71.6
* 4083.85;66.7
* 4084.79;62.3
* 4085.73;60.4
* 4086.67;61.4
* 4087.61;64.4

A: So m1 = 8.3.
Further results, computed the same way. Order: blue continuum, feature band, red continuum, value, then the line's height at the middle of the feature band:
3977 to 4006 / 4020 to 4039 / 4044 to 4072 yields -4.5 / 78.3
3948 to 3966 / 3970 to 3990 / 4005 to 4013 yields 7.0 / 91.5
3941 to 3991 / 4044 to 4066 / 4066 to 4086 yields -2.8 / 74.7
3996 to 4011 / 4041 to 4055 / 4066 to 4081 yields -3.3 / 78.6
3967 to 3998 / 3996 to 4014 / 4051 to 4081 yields -3.8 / 70.3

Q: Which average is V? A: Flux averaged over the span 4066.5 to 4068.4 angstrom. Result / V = 70.8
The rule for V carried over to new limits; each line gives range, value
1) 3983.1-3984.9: 59.5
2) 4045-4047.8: 99.3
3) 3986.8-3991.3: 72.6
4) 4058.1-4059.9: 69.6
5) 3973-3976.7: 49.7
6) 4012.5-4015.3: 88.7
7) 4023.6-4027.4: 90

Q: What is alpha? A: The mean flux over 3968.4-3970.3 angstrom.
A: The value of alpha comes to 76.5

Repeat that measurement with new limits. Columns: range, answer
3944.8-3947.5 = 89.8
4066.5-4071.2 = 70.8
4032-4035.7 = 100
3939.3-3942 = 85.7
